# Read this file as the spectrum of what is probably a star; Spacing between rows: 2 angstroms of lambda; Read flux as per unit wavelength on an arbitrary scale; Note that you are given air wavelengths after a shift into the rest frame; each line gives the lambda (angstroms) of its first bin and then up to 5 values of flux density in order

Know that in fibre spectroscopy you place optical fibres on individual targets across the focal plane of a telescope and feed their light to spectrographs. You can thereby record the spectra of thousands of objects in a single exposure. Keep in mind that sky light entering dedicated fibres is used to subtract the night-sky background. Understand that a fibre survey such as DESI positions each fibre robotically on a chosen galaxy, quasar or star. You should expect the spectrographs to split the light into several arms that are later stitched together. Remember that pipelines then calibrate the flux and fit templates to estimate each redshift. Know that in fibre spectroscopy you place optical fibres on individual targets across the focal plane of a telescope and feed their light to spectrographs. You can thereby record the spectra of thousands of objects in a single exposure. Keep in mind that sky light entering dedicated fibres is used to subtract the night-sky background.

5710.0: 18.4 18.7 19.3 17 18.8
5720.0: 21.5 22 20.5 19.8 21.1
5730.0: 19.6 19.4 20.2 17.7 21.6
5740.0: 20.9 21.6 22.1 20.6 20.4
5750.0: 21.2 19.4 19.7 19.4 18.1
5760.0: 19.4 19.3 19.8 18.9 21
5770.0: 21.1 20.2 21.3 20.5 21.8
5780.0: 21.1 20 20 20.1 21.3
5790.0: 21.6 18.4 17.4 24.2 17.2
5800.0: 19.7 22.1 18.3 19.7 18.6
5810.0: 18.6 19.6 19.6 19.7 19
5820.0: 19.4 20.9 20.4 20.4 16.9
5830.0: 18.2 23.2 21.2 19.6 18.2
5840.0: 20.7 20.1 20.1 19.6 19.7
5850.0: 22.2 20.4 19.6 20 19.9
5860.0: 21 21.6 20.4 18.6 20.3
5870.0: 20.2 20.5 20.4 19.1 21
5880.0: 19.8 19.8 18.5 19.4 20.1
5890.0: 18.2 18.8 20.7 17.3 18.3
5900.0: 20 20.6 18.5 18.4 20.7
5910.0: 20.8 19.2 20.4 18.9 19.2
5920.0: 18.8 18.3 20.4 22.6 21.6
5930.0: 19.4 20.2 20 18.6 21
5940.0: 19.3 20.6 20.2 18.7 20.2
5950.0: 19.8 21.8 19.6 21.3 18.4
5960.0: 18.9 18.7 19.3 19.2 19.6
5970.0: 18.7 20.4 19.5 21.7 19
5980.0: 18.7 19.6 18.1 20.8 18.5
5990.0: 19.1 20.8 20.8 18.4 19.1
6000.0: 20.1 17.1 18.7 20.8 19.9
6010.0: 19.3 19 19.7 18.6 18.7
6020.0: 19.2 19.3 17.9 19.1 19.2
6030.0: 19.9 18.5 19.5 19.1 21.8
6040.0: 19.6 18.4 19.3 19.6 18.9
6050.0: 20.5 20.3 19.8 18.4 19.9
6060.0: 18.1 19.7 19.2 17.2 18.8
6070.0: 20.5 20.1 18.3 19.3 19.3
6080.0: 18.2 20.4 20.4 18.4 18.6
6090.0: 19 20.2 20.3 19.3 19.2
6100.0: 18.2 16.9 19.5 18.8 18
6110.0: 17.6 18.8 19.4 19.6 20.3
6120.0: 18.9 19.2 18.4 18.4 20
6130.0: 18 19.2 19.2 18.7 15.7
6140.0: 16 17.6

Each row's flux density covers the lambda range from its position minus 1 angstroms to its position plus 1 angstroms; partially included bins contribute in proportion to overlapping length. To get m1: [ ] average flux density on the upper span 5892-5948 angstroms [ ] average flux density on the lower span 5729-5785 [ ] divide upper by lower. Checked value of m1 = 1.0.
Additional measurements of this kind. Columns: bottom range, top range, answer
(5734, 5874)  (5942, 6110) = 0.96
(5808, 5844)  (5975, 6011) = 0.99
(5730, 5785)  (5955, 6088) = 0.96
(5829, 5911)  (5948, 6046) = 0.98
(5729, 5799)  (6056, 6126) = 0.94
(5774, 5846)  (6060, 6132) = 0.95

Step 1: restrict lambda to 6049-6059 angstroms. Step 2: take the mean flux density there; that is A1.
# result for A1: 19.8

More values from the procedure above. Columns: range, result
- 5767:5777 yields 20.8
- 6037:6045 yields 19.8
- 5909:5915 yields 20.1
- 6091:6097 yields 19.9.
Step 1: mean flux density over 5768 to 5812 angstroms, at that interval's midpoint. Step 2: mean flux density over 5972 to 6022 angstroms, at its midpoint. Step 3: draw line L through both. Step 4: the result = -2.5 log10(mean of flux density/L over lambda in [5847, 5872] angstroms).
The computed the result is -0.02 mag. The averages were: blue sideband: 20.2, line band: 20.3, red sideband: 19.4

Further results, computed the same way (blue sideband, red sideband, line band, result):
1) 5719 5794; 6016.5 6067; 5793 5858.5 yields 0.01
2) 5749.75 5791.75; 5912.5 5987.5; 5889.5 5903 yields 0.04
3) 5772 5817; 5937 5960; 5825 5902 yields 0.01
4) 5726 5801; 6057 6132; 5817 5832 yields 0.02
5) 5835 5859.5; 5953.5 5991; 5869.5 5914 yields 0.01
